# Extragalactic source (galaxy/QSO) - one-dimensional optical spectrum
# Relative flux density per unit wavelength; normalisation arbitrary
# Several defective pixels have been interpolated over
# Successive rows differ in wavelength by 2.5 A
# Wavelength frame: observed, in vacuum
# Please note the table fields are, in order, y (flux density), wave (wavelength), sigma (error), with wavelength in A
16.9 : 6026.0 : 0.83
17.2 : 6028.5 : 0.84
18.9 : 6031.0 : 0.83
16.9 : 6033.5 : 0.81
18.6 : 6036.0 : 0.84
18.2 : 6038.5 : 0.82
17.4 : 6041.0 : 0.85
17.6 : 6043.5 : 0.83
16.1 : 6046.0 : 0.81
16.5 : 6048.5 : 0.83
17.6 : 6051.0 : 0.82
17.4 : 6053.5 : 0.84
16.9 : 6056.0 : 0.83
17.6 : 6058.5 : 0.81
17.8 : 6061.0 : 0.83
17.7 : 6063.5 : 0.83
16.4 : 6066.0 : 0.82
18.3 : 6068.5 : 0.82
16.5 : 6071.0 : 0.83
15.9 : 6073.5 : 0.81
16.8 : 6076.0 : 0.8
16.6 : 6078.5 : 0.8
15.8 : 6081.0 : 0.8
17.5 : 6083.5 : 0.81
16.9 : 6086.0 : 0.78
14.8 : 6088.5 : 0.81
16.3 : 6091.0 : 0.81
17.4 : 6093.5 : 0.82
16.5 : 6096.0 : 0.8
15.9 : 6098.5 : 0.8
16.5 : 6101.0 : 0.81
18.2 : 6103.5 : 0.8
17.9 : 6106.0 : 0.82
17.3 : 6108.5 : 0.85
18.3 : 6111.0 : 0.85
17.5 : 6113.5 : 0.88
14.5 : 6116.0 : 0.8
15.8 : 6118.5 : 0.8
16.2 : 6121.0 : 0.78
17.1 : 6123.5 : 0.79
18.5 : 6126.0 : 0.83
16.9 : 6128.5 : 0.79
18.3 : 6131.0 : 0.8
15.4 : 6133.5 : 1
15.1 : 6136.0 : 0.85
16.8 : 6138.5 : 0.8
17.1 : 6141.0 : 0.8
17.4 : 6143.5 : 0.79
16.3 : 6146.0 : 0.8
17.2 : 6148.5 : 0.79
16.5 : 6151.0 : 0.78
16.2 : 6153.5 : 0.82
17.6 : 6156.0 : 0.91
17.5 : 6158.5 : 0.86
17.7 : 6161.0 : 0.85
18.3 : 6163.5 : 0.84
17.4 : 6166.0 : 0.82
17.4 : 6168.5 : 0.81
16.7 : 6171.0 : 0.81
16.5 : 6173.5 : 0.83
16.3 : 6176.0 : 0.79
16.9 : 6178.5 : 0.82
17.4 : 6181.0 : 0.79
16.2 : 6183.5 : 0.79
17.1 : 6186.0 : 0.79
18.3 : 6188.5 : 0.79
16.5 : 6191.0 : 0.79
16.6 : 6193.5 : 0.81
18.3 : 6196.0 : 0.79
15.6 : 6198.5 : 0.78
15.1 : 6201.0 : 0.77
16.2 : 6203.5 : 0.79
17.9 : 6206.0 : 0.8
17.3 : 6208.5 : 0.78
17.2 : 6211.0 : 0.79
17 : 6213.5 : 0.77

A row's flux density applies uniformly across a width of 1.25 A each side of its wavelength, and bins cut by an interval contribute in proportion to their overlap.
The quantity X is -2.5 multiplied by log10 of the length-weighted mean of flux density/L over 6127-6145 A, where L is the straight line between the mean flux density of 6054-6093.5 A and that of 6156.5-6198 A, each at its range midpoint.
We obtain 0.02 mag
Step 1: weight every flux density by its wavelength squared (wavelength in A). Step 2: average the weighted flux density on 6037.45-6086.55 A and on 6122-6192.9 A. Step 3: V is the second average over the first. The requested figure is 1.0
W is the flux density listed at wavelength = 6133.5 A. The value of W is 15.4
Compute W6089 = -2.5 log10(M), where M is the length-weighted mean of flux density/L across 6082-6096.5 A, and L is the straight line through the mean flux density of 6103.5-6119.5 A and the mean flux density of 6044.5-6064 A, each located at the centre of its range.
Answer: 0.03 mag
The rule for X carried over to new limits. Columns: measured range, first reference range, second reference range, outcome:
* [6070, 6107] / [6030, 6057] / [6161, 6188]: 0.04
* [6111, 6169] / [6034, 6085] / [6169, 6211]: 0.00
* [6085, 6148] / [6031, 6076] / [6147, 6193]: 0.03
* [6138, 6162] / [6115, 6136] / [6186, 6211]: -0.02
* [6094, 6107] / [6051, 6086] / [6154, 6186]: 0.00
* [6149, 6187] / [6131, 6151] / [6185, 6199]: -0.01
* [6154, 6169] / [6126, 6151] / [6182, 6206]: -0.05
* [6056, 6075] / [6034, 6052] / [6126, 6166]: 0.01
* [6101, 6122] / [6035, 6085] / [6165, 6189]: 0.01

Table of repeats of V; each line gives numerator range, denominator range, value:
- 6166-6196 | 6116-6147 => 1.04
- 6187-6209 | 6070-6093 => 1.07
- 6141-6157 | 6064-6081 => 1.03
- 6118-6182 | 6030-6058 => 1.01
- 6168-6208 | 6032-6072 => 1.01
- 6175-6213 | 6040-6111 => 1.03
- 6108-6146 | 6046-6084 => 1.01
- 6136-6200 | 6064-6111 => 1.04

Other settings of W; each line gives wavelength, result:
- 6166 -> 17.4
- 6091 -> 16.3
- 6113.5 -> 17.5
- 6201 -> 15.1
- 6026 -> 16.9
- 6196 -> 18.3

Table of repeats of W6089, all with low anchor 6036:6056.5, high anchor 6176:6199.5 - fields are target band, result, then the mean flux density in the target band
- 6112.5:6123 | 0.072 mag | 16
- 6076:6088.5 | 0.045 mag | 16.5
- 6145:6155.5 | 0.027 mag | 16.6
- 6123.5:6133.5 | -0.024 mag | 17.5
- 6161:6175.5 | -0.015 mag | 17.2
